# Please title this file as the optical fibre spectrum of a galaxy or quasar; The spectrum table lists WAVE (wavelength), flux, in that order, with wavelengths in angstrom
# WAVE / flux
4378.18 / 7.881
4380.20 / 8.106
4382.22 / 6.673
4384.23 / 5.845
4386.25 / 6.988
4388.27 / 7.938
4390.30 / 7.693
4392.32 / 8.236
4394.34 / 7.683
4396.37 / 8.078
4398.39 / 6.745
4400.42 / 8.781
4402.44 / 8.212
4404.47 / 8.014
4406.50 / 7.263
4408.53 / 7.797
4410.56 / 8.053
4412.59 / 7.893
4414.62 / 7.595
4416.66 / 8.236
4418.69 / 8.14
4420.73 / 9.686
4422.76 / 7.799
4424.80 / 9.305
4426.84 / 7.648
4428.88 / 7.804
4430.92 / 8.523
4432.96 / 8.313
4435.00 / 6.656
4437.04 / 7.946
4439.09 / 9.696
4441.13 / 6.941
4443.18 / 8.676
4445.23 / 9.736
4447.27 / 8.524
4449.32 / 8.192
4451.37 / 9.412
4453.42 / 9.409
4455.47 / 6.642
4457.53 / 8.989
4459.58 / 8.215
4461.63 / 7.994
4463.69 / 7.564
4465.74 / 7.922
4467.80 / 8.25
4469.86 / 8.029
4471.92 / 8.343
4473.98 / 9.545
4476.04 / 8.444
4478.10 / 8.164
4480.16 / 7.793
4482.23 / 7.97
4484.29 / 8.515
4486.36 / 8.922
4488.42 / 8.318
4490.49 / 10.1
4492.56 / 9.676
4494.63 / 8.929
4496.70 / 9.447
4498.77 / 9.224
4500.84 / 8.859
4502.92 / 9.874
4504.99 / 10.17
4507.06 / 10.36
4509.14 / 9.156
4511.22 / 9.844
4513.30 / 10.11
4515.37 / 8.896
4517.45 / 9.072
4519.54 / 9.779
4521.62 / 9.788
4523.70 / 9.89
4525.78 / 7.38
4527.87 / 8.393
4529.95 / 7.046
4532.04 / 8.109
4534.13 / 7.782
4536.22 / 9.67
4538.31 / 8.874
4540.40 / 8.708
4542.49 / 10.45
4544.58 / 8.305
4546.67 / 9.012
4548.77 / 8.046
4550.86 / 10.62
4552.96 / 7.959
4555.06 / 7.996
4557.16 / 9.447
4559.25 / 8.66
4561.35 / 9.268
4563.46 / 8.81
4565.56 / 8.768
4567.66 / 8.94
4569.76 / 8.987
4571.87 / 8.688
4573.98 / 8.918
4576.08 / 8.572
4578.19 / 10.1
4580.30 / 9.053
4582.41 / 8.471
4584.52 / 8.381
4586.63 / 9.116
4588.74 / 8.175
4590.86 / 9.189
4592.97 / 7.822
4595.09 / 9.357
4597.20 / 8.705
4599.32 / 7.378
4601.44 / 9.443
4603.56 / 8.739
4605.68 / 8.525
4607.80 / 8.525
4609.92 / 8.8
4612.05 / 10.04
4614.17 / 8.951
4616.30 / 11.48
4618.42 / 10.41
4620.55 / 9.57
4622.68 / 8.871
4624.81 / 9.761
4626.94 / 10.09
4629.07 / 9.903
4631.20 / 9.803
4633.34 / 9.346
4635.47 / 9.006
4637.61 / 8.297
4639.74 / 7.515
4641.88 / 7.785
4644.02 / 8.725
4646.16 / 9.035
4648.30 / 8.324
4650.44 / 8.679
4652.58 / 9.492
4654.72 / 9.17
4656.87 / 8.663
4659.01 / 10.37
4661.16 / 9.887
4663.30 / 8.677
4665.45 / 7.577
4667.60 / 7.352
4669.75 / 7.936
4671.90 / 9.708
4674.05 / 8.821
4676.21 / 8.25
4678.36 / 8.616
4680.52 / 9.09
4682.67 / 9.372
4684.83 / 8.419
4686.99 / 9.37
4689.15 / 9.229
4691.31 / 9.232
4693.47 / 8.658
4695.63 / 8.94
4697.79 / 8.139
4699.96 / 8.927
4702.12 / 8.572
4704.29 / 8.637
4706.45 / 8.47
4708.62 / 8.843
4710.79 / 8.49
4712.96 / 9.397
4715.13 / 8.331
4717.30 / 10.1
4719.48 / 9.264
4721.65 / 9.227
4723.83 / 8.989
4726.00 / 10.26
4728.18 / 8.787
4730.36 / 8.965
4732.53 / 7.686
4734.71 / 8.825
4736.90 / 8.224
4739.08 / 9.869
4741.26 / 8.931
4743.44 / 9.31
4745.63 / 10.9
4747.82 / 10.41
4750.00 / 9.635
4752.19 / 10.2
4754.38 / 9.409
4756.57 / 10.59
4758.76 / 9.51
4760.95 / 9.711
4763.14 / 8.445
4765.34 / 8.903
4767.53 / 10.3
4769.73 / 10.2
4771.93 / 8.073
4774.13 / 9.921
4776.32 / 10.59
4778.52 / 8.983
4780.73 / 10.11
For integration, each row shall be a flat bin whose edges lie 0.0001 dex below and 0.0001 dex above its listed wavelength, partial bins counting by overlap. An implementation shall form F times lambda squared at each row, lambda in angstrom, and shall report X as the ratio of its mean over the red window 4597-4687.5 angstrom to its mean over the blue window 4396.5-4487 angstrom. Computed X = 1.2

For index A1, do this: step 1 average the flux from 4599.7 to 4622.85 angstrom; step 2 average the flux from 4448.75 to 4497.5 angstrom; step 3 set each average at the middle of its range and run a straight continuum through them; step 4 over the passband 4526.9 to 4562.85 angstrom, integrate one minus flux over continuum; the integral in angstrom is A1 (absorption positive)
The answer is 0.9 angstrom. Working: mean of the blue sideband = 8.53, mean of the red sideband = 9.36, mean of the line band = 8.73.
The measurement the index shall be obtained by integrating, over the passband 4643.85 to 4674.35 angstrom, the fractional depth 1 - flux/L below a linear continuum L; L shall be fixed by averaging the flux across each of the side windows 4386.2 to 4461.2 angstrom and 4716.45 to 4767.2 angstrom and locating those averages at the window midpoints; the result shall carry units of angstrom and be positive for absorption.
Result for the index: 0.9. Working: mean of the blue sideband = 8.16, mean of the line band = 8.83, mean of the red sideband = 9.41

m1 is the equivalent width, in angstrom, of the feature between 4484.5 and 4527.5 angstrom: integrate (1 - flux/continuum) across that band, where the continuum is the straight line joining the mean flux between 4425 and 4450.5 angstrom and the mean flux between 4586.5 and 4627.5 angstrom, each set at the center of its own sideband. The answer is -3.7 angstrom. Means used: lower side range 8.26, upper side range 9.14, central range 9.36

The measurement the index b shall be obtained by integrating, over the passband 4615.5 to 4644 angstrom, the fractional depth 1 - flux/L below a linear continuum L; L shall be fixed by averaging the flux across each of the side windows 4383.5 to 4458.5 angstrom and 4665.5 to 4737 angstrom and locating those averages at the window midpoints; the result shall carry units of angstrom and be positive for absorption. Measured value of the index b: -2.3 angstrom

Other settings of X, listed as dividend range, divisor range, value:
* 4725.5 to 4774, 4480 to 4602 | 1.15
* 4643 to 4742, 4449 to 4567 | 1.09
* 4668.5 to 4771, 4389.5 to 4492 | 1.25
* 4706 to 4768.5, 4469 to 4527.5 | 1.14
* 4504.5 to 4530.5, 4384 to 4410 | 1.27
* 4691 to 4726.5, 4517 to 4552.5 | 1.09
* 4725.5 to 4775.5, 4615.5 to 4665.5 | 1.07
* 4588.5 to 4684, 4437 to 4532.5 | 1.09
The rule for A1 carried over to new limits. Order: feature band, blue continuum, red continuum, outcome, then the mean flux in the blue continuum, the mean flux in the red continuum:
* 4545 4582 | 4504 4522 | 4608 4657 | 2.2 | 9.68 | 9.2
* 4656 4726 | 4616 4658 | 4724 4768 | 3.1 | 9.16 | 9.42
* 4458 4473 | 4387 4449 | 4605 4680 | 0.4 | 8.12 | 9.03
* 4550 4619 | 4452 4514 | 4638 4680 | -1.9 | 8.82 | 8.66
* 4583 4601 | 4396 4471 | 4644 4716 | 0.1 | 8.18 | 8.81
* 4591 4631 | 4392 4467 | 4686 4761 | -2.0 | 8.17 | 9.2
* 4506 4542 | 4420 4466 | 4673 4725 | -2.1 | 8.33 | 8.89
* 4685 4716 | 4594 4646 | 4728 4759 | 1.8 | 9.12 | 9.43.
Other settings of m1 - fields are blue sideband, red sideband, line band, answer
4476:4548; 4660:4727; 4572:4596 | 0.34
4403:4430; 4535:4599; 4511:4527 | -1.26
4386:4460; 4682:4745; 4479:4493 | -0.64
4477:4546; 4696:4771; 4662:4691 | 1.62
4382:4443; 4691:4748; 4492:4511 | -3.01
